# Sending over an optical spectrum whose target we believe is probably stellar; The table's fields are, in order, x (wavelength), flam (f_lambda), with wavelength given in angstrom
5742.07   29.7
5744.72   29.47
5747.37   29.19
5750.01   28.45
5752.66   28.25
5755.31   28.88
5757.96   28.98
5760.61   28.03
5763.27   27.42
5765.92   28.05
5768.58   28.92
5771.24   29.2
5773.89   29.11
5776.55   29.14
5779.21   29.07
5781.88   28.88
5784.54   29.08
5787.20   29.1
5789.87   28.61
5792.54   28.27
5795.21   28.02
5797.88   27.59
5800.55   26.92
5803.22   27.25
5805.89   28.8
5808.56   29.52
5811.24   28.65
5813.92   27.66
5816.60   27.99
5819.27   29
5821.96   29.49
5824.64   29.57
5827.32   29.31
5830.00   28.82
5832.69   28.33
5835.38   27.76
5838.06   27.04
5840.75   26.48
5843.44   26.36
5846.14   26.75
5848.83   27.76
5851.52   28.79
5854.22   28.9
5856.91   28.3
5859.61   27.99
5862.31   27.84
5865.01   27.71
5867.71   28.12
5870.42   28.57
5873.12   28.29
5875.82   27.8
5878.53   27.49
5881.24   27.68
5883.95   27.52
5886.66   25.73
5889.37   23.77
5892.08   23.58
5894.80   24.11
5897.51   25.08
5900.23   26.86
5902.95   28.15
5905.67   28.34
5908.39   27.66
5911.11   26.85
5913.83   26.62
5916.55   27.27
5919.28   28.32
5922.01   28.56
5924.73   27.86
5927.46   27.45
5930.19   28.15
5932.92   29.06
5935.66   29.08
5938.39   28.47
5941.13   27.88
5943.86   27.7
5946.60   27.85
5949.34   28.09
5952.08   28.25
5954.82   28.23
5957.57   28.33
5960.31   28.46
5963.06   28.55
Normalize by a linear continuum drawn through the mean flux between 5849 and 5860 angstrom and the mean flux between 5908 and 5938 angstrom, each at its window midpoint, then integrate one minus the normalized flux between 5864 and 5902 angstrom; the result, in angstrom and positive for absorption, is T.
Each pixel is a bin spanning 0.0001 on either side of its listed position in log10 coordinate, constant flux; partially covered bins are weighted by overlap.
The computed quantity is 2.2 angstrom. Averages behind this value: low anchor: 28.5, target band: 26.6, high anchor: 27.9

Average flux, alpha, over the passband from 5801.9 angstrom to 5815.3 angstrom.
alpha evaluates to 28.4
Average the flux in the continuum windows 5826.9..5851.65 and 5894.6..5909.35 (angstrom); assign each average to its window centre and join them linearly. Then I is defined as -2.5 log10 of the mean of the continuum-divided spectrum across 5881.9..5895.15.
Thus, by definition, 0.08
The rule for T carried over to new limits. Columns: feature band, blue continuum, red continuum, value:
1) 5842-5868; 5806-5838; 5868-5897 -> -0.4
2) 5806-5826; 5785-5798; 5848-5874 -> -0.3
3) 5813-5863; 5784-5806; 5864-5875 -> 0.1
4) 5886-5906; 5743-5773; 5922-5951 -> 1.9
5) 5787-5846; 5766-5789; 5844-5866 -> 0.6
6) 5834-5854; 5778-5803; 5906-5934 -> 0.5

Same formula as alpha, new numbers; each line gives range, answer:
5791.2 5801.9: 27.7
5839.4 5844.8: 26.4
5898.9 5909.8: 27.7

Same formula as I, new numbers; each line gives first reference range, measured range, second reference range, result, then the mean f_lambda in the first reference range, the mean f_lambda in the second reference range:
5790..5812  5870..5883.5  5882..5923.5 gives -0.04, 28.1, 26.6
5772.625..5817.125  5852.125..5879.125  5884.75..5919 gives -0.04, 28.5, 26.3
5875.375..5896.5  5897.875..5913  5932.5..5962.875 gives -0.03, 25.9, 28.3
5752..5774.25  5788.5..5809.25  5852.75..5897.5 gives 0.00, 28.5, 27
